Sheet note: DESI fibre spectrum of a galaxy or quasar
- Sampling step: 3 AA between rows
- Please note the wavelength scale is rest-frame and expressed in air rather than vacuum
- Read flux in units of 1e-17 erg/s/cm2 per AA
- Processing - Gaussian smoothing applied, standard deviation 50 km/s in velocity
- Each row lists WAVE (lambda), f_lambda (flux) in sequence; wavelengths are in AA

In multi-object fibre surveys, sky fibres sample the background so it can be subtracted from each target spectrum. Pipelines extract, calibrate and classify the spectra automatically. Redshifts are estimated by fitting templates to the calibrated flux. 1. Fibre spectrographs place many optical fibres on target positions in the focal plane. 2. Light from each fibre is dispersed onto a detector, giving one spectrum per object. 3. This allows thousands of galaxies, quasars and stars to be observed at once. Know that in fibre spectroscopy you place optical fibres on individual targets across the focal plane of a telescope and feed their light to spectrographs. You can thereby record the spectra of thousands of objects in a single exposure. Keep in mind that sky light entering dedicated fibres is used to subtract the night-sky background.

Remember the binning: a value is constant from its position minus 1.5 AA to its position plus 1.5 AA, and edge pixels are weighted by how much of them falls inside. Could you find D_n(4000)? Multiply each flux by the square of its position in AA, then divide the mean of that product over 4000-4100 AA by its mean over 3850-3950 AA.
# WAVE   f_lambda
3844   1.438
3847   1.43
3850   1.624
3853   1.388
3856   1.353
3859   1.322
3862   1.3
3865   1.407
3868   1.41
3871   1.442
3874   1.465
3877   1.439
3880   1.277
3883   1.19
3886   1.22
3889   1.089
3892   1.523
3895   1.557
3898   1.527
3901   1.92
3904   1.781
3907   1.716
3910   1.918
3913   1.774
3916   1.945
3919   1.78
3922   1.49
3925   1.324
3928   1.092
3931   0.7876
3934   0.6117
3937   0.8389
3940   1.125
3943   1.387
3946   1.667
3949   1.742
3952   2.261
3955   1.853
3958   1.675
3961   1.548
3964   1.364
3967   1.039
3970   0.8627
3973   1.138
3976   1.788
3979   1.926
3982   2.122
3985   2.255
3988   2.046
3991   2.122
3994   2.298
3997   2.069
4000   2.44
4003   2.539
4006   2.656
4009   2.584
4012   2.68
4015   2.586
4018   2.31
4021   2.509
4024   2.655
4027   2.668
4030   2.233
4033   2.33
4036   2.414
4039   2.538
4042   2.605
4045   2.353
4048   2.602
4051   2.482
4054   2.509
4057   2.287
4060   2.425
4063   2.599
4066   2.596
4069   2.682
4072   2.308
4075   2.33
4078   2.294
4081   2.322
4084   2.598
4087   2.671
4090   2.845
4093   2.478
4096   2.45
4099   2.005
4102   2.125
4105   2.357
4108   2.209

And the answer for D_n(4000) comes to 1.9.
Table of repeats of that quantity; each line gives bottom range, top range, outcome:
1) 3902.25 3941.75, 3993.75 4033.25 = 1.85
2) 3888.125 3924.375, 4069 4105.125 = 1.58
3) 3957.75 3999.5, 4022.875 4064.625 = 1.46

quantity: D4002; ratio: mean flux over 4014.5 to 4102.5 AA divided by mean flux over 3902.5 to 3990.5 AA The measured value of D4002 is 1.6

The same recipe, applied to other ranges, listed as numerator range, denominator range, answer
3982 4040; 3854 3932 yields 1.64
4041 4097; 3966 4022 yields 1.18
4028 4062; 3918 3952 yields 1.88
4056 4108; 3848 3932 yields 1.65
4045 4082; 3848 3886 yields 1.78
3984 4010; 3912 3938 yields 1.80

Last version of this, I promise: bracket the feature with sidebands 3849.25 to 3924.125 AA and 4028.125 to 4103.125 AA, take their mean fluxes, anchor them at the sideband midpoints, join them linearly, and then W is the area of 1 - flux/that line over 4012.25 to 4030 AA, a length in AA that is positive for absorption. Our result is -2.5 AA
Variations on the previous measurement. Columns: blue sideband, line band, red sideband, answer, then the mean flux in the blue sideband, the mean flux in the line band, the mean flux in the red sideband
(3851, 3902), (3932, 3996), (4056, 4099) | 9.59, 1.4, 1.6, 2.48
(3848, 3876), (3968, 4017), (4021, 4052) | 2.42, 1.41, 2.12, 2.49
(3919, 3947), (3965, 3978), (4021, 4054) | 3.32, 1.17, 1.24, 2.49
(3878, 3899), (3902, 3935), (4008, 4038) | 1.64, 1.34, 1.49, 2.5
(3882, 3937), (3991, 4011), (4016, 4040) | -1.66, 1.44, 2.41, 2.46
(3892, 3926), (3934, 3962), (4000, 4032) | 6.95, 1.7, 1.52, 2.53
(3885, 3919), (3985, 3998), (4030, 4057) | 0.04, 1.65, 2.15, 2.45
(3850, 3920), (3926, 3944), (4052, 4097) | 8.13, 1.51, 0.972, 2.49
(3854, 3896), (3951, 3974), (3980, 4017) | 6.65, 1.35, 1.46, 2.36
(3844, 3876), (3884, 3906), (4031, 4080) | 1.27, 1.42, 1.51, 2.46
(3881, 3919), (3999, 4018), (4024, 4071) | -2.59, 1.6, 2.56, 2.49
